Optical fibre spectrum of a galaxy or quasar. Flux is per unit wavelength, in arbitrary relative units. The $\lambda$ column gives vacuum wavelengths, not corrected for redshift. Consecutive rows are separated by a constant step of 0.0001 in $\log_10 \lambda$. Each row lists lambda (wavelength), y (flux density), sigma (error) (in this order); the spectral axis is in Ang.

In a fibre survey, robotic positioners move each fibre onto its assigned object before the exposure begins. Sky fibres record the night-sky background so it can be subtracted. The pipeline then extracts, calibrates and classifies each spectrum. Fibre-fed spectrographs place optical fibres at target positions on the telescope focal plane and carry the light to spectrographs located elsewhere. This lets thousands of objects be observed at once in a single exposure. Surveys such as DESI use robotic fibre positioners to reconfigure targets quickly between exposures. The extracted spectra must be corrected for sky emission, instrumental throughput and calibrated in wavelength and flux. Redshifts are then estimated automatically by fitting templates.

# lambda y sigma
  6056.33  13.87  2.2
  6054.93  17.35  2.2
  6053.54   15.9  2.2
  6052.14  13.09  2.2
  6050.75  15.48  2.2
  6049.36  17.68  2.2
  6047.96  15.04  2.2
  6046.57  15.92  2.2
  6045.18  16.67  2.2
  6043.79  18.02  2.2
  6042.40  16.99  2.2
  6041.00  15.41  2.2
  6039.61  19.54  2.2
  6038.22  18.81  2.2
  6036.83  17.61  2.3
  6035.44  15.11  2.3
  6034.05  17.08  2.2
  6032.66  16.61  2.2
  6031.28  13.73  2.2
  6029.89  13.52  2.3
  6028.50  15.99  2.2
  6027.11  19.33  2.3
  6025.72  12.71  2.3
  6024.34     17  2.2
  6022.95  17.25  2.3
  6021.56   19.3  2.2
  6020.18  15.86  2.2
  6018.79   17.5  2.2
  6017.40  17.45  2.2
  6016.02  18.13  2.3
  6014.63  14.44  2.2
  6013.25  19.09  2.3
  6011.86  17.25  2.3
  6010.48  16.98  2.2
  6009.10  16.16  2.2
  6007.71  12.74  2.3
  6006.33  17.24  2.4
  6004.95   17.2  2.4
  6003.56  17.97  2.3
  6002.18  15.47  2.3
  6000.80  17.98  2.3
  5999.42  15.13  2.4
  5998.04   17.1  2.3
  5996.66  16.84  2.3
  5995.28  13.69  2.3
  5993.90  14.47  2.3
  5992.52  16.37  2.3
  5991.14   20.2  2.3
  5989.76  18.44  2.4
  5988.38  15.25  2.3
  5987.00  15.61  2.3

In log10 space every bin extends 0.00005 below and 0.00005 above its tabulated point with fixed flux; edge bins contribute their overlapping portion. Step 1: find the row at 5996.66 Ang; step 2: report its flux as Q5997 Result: 16.84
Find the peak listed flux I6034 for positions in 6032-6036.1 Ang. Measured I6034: 17.08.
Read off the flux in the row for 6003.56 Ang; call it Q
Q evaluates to 17.97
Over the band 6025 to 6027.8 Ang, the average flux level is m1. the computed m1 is 16.1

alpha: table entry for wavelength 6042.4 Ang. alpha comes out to 16.99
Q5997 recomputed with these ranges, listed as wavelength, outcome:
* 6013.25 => 19.09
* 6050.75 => 15.48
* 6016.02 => 18.13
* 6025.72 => 12.71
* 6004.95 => 17.2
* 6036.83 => 17.61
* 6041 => 15.41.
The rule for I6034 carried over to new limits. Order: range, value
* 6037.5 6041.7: 19.54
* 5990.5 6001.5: 20.2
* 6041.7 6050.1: 18.02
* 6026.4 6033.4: 19.33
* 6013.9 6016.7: 18.13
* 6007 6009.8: 16.16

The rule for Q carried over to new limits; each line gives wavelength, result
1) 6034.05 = 17.08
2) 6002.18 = 15.47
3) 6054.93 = 17.35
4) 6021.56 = 19.3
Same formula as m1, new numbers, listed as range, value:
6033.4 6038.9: 17.1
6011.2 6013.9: 18.1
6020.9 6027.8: 17.1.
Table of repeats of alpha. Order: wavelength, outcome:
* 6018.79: 17.5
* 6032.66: 16.61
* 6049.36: 17.68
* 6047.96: 15.04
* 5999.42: 15.13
